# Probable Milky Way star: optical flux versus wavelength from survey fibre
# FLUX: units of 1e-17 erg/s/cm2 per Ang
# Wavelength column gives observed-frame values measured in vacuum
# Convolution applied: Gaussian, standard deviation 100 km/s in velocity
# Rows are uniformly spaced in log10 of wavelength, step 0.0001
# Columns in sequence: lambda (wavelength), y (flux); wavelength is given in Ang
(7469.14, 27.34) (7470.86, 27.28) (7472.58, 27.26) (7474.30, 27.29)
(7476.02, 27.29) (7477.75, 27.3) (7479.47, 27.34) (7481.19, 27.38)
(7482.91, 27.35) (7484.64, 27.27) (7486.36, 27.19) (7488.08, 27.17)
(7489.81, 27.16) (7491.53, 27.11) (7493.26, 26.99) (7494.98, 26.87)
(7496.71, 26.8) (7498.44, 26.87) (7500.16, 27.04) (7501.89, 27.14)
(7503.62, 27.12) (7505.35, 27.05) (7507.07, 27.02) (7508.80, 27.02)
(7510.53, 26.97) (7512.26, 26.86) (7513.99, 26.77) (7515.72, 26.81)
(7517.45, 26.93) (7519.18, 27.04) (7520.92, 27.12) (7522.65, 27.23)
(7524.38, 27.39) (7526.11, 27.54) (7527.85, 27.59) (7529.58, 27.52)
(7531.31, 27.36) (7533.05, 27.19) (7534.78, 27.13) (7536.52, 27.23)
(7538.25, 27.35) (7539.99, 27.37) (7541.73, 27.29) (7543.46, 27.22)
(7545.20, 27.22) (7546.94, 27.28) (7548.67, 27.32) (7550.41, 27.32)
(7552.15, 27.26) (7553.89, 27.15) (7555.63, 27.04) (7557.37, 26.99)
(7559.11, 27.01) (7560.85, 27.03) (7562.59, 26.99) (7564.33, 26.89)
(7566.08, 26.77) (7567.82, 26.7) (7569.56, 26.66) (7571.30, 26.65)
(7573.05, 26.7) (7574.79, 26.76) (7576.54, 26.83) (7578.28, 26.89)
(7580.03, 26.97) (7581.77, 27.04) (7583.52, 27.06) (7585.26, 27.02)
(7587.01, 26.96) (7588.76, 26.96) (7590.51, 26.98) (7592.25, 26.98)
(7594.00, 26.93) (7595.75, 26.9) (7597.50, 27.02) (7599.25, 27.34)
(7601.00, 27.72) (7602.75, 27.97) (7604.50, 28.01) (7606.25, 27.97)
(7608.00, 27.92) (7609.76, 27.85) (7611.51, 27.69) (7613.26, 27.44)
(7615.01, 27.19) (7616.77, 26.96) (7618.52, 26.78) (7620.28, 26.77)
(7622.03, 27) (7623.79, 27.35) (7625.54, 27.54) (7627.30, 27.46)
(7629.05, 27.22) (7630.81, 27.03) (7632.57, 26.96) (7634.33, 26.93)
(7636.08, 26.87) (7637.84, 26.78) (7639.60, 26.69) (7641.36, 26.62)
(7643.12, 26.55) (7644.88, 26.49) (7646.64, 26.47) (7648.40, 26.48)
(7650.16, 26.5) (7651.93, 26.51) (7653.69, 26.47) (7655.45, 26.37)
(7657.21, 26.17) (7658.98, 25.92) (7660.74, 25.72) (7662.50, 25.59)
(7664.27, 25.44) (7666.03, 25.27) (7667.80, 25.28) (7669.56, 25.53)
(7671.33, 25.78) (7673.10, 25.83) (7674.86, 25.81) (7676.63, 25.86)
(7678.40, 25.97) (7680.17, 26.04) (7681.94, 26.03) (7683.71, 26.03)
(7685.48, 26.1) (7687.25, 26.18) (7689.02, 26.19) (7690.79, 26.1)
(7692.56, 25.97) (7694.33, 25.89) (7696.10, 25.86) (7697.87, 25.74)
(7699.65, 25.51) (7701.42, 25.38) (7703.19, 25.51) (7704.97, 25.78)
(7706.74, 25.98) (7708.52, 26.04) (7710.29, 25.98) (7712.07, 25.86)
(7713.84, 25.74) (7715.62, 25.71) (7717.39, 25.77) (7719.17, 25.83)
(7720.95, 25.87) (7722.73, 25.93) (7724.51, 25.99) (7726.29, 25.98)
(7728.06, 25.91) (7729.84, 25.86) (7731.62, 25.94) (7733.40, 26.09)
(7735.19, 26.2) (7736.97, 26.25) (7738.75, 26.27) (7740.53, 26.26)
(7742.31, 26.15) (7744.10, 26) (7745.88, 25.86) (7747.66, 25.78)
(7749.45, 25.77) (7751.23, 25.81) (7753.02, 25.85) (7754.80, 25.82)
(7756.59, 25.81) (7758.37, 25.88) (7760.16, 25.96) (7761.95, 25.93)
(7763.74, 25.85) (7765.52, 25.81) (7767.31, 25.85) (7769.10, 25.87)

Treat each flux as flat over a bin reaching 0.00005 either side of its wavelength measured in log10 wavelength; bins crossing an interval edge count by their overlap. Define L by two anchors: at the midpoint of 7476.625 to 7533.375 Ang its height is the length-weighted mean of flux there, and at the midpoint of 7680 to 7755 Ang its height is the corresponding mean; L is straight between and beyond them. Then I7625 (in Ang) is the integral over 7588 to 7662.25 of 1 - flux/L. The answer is -1.5 Ang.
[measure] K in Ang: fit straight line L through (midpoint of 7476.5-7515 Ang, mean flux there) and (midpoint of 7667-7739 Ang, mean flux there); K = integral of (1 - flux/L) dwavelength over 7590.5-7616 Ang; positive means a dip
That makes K -1.0 Ang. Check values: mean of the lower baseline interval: 27.1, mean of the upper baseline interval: 25.9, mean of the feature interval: 27.5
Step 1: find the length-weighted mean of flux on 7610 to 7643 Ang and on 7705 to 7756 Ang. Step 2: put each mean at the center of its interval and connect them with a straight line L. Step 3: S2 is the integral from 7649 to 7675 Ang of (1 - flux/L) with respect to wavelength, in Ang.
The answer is 0.8 Ang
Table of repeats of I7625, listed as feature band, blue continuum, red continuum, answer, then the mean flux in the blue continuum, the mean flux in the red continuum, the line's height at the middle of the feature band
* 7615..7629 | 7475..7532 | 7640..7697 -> -0.4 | 27.1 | 26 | 26.3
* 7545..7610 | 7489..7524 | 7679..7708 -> -1.3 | 27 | 25.9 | 26.6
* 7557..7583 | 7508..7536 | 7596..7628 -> 0.4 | 27.2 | 27.4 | 27.3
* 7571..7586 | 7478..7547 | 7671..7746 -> -0.1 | 27.2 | 25.9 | 26.7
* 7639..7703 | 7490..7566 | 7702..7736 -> 0.5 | 27.1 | 25.9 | 26.2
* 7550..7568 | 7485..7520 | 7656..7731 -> -0.2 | 27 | 25.8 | 26.7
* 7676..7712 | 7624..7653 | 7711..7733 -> 0.4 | 26.8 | 25.9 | 26.2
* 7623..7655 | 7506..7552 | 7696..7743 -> -0.4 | 27.2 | 25.9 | 26.5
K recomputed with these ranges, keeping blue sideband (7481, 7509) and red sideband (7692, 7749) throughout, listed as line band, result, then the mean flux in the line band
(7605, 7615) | -0.5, 27.7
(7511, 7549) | -0.4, 27.2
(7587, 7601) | -0.3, 27.1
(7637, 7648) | -0.1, 26.6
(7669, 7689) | 0.1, 25.9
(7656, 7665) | 0.1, 25.8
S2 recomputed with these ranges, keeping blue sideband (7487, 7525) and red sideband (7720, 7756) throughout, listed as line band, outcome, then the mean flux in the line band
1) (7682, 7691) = 0.0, 26.1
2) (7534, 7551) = -0.3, 27.3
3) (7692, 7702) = 0.2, 25.7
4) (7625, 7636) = -0.3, 27.2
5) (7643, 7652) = 0.0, 26.5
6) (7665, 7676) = 0.3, 25.6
